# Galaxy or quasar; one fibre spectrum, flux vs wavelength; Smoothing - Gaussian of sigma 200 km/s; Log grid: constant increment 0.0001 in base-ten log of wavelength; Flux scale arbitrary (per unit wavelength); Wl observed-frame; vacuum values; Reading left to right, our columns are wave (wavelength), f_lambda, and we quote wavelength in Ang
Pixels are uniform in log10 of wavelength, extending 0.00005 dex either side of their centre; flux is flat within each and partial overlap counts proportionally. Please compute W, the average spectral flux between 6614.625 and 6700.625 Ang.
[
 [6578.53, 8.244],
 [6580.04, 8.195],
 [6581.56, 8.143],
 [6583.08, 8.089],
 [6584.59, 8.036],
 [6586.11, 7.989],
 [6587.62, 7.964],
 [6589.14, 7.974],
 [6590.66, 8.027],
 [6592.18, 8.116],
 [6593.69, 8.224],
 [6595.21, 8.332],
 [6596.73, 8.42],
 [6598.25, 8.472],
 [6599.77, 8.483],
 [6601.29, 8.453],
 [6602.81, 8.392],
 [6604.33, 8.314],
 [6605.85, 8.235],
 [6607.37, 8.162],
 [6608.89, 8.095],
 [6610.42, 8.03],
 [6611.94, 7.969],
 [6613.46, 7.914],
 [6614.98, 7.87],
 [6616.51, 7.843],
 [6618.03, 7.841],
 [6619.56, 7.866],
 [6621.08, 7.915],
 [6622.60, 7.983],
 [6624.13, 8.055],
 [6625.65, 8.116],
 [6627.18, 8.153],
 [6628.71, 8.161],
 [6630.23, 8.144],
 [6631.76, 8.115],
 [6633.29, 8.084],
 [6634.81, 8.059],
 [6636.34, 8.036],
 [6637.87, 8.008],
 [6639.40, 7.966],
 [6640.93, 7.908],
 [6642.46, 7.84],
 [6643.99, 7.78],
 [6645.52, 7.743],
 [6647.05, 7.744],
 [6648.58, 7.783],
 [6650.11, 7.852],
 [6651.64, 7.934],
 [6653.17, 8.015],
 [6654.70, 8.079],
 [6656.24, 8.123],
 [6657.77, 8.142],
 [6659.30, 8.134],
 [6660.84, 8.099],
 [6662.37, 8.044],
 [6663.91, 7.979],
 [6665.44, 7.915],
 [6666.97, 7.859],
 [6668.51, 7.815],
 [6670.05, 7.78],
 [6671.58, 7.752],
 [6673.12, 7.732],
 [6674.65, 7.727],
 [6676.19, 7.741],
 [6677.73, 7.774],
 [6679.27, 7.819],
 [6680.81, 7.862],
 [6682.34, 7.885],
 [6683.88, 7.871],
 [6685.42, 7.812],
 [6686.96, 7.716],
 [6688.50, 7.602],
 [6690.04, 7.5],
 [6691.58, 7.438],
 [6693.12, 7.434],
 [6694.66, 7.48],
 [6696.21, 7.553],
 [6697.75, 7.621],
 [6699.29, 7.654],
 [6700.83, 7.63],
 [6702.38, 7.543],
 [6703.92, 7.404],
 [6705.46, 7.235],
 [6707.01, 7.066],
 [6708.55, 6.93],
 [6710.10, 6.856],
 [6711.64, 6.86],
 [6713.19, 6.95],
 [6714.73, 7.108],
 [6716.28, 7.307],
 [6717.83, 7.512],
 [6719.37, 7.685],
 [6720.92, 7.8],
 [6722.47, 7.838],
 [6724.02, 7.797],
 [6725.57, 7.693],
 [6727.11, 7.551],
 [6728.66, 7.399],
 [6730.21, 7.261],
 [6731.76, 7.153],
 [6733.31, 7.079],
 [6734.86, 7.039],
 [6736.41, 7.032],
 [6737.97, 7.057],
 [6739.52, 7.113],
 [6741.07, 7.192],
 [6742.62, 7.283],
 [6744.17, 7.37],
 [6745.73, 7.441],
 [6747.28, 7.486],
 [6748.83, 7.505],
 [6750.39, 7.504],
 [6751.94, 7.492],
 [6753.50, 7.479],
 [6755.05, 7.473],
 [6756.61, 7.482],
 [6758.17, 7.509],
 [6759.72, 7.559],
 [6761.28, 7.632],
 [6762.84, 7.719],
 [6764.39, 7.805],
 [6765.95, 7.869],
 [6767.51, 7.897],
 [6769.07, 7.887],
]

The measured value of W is 7.87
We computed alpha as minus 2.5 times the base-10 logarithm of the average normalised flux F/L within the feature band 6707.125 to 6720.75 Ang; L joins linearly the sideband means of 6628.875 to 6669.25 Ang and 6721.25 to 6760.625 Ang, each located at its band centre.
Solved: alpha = 0.06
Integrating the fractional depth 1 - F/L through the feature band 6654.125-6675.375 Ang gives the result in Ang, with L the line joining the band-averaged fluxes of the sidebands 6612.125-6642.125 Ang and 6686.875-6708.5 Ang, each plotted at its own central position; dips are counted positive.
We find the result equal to -0.6 Ang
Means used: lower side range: 8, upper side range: 7.47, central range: 7.94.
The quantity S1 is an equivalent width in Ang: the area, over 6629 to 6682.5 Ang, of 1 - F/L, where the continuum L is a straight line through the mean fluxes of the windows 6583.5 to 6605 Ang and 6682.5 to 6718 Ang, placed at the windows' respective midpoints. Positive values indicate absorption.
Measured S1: -1.2 Ang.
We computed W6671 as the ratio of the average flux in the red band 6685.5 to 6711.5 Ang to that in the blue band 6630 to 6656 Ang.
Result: 0.9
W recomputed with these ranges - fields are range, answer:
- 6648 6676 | 7.93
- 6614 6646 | 7.98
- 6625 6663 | 8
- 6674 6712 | 7.53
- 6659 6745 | 7.52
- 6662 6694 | 7.76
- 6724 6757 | 7.35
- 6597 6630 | 8.12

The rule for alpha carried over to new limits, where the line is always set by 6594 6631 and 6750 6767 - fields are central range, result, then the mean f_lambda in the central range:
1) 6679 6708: 0.04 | 7.58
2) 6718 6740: 0.04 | 7.4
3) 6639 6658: 0.01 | 7.91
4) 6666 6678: 0.02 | 7.77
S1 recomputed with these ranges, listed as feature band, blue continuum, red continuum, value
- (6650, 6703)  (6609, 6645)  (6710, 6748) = -0.9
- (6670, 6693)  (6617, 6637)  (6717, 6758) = 0.0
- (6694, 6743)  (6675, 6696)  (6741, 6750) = 1.3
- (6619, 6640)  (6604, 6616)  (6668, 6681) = -0.2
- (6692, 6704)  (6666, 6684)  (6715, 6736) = 0.2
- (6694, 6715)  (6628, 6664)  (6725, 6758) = 0.9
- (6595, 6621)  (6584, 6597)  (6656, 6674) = -0.2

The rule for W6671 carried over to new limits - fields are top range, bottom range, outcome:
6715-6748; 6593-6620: 0.90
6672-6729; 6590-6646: 0.93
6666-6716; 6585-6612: 0.92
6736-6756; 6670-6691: 0.95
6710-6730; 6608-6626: 0.93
